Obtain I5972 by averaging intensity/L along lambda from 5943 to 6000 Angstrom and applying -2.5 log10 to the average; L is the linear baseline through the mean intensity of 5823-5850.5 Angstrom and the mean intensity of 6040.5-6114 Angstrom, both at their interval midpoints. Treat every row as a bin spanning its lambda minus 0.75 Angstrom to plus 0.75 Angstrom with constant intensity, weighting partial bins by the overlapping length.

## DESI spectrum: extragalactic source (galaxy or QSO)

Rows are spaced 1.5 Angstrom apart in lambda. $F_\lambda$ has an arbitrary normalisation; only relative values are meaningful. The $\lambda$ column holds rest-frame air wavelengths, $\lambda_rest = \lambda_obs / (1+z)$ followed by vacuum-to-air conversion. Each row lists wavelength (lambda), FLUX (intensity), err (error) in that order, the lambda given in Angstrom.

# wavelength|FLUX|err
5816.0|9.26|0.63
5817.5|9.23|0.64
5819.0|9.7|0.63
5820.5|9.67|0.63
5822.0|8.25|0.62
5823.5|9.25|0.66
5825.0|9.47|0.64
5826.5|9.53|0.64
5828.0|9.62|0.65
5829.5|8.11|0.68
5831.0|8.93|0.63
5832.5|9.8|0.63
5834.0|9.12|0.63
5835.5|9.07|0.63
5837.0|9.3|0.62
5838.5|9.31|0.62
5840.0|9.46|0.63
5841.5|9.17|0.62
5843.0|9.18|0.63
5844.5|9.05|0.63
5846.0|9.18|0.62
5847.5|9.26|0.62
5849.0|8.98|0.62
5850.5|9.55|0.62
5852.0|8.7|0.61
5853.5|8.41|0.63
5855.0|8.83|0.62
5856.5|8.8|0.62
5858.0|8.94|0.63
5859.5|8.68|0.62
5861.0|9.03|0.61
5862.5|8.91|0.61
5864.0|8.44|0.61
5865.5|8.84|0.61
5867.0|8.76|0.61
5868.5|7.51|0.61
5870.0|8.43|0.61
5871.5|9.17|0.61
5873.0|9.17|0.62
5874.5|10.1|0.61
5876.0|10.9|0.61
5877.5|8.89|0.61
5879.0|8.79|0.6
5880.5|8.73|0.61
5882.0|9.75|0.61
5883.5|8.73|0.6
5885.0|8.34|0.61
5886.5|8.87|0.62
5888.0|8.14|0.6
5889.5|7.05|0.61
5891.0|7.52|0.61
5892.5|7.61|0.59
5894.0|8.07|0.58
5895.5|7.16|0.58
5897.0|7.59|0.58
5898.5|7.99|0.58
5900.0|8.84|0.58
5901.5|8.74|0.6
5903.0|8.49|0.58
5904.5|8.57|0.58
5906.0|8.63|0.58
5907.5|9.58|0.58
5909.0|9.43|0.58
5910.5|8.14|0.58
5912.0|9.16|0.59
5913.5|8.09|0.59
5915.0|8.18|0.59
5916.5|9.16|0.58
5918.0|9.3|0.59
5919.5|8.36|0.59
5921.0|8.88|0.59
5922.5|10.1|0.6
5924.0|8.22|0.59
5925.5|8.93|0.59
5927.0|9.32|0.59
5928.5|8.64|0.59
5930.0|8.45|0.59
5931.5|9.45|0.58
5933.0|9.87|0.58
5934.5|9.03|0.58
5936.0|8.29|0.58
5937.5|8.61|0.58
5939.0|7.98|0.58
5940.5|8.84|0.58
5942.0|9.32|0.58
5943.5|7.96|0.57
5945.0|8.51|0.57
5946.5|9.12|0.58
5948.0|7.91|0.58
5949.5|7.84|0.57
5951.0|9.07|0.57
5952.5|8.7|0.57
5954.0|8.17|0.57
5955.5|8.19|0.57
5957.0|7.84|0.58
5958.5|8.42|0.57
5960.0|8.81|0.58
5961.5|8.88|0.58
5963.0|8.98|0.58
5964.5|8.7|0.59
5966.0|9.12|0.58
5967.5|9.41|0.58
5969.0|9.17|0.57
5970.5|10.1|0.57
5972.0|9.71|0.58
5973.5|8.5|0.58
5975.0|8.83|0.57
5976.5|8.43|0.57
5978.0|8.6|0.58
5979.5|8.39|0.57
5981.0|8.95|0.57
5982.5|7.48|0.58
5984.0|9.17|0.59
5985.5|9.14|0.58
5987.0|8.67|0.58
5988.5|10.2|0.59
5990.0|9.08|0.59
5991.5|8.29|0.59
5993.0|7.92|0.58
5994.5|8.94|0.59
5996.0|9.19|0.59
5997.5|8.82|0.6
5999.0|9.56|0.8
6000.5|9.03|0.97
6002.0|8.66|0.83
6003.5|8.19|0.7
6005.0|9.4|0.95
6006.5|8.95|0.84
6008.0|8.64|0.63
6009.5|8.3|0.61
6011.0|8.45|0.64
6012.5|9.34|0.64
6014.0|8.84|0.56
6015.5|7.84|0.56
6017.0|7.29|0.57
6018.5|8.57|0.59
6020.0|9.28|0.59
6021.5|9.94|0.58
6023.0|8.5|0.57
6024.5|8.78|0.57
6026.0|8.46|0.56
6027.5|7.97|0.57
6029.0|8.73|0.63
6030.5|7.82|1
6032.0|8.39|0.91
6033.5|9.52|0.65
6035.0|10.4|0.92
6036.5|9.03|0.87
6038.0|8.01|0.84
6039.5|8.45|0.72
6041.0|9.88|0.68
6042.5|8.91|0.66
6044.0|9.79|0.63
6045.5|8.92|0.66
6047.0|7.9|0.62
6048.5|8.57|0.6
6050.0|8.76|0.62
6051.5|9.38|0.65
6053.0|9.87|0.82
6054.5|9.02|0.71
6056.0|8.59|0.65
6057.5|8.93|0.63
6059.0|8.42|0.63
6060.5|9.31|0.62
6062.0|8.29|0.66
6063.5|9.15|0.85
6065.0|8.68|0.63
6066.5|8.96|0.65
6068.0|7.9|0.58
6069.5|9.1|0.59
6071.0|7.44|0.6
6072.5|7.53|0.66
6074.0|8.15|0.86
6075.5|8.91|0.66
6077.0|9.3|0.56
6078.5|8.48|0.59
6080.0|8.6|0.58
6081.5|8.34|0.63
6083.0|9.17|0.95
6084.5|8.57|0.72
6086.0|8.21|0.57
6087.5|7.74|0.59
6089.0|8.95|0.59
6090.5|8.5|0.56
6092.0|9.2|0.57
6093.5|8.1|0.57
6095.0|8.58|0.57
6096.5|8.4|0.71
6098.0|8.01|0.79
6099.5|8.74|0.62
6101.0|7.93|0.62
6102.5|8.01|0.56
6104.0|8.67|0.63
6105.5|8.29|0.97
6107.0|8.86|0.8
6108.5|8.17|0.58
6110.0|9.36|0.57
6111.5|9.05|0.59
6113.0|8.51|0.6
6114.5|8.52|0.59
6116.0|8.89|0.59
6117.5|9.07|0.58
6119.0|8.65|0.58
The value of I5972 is 0.02 mag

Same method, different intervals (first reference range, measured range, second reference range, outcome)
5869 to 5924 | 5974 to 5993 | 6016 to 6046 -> 0.00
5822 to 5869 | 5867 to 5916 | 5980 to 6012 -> 0.05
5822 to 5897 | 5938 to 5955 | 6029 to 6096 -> 0.04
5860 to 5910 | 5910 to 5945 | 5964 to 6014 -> -0.01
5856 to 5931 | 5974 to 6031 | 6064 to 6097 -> -0.02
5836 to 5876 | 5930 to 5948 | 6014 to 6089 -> 0.01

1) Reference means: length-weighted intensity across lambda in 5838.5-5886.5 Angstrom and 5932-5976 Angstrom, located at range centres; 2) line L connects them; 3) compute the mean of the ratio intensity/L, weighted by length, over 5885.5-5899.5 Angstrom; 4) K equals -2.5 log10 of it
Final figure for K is 0.144 mag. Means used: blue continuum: 8.99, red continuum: 8.76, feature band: 7.81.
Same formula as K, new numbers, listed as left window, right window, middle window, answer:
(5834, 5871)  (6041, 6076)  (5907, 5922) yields 0.00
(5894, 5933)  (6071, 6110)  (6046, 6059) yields -0.04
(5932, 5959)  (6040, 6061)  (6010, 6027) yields 0.03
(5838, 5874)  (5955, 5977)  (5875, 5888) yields -0.02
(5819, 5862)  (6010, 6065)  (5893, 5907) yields 0.10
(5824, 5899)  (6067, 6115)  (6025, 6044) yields -0.03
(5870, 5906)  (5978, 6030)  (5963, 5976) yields -0.06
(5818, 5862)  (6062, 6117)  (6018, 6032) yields 0.00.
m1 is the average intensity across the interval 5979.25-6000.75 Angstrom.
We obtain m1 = 8.86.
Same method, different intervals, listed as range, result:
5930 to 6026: 8.76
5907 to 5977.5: 8.8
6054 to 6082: 8.58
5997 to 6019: 8.66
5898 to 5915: 8.68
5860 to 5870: 8.57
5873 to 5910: 8.61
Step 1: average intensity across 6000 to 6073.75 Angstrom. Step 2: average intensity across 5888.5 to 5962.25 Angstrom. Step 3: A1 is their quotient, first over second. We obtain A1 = 1.02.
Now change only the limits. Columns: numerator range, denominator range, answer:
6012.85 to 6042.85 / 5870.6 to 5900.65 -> 1.02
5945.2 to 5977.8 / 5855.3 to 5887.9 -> 0.98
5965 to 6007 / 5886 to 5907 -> 1.10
